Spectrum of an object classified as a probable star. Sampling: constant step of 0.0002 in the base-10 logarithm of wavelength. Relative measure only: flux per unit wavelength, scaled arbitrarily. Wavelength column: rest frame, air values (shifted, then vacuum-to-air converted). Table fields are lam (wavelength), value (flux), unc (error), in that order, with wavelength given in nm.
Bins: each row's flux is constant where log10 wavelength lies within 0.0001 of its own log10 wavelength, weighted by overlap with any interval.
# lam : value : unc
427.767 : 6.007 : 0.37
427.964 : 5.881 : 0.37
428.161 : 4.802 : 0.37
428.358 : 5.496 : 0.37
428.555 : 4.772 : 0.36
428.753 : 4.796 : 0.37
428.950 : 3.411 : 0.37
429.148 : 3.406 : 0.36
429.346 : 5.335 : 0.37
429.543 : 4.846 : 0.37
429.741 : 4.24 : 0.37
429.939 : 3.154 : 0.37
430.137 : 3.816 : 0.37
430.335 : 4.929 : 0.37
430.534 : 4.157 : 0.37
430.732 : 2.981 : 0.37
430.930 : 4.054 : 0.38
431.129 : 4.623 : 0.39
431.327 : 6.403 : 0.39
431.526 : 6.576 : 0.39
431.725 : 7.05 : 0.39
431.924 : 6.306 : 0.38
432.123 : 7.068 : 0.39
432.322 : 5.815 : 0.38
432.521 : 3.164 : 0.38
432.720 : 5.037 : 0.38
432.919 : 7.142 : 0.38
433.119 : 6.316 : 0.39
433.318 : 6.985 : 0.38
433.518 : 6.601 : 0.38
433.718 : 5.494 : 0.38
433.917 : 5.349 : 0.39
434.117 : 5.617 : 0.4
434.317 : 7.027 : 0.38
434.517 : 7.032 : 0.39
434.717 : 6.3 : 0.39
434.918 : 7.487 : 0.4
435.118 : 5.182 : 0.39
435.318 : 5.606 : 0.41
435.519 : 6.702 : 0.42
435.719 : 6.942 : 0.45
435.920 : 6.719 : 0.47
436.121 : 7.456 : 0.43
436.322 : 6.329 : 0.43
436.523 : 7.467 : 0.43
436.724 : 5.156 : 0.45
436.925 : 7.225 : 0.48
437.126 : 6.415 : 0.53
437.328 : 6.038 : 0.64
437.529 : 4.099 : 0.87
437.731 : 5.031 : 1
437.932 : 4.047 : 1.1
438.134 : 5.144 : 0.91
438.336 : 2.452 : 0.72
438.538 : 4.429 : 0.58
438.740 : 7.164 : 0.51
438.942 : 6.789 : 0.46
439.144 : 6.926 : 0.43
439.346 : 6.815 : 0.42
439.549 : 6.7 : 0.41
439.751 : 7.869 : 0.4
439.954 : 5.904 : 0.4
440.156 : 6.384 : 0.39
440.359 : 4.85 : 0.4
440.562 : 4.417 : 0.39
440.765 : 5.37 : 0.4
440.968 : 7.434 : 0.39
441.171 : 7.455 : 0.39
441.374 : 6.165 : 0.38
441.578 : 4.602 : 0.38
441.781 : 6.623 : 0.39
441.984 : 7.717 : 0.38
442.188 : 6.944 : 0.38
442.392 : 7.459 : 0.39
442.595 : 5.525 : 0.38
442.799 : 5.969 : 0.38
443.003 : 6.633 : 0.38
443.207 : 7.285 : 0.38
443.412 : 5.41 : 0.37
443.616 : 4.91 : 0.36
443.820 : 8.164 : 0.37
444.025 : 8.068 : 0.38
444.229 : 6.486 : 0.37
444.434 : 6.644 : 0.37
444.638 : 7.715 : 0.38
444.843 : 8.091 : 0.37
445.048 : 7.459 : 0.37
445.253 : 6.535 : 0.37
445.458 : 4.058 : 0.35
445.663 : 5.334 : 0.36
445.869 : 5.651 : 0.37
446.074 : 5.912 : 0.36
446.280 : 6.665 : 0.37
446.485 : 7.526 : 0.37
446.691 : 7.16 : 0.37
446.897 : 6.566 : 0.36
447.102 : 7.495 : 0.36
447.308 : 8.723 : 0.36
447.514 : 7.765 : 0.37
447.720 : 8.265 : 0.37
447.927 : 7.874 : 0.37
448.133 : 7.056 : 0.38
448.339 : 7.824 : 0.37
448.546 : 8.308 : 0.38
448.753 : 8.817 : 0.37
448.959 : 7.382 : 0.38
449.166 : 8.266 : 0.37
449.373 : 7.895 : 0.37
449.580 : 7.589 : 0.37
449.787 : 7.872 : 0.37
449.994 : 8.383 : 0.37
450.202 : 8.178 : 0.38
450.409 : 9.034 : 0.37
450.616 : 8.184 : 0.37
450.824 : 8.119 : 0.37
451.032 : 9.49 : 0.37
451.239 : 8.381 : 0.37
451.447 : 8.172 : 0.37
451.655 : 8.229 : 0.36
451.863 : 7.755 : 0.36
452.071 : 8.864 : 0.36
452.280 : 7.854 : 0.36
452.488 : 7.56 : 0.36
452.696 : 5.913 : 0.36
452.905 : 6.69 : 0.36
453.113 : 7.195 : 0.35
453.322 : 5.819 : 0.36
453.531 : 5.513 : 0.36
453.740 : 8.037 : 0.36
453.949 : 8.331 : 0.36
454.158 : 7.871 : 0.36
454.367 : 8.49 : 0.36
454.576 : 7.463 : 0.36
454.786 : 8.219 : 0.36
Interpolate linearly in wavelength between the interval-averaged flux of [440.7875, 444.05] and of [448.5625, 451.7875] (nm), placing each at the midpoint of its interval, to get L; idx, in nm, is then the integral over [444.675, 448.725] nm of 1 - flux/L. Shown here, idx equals 0.22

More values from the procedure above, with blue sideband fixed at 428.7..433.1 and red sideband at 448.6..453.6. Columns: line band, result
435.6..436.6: -0.22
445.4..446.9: 0.21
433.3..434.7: -0.23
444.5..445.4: -0.04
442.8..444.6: 0.02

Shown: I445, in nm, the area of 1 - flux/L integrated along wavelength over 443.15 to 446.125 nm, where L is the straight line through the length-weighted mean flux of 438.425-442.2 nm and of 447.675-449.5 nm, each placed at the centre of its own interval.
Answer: 0.268 nm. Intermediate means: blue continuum 6.32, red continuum 7.95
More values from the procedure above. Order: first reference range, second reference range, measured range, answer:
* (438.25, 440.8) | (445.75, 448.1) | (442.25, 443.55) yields 0.03 nm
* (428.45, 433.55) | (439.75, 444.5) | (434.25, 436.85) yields -0.44 nm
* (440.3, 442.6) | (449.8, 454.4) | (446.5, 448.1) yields -0.12 nm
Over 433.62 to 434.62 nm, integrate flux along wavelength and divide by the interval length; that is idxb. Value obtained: 6.11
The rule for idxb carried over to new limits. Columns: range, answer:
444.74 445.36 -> 7.34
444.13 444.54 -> 6.58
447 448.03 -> 8.02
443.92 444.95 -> 7.4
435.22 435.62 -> 6.16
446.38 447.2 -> 7.19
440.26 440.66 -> 4.63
